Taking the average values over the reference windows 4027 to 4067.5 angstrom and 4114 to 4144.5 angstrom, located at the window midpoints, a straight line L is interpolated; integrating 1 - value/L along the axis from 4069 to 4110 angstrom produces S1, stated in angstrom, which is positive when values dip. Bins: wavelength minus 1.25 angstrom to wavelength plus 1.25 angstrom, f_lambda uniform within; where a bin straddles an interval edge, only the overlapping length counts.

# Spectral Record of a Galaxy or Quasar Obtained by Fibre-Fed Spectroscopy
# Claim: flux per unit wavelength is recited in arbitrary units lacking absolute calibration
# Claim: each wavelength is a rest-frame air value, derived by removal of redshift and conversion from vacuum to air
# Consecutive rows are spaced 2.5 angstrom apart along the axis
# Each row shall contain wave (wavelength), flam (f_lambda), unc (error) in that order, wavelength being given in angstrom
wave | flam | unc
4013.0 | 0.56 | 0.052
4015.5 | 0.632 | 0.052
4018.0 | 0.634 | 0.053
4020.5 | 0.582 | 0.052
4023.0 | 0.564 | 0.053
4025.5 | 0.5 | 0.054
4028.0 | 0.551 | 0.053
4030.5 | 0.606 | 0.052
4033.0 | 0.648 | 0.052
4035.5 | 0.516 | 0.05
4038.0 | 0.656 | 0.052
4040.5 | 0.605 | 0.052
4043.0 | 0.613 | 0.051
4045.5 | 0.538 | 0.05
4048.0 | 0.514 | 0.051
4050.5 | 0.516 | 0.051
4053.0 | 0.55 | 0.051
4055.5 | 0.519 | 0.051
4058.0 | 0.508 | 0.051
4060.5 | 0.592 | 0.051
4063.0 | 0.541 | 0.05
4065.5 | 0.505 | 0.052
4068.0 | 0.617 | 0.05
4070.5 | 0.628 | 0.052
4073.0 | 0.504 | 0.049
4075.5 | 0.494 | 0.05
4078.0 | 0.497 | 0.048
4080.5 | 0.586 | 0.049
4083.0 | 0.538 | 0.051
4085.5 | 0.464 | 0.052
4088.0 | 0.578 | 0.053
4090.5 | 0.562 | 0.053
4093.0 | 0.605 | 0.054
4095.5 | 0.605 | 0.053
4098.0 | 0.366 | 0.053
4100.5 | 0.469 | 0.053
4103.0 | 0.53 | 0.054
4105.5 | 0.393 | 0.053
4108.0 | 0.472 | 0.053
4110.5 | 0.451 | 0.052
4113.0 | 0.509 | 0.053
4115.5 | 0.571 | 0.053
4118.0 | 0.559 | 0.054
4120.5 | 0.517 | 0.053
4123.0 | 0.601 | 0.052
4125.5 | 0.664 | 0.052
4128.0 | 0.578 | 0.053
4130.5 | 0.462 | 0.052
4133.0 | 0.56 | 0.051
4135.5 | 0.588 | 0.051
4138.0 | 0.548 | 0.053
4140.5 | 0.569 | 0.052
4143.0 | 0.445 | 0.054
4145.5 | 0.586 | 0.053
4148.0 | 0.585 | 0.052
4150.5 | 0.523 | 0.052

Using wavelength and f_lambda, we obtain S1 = 3.0 angstrom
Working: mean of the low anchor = 0.562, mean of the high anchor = 0.555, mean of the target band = 0.518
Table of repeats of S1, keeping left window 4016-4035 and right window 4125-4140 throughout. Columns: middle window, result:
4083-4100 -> 1.25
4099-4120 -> 2.70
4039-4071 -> 1.14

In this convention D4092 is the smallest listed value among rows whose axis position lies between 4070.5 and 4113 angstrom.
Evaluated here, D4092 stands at 0.366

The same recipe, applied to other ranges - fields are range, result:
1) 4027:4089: 0.464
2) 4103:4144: 0.393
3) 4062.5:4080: 0.494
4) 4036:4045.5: 0.538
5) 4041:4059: 0.508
